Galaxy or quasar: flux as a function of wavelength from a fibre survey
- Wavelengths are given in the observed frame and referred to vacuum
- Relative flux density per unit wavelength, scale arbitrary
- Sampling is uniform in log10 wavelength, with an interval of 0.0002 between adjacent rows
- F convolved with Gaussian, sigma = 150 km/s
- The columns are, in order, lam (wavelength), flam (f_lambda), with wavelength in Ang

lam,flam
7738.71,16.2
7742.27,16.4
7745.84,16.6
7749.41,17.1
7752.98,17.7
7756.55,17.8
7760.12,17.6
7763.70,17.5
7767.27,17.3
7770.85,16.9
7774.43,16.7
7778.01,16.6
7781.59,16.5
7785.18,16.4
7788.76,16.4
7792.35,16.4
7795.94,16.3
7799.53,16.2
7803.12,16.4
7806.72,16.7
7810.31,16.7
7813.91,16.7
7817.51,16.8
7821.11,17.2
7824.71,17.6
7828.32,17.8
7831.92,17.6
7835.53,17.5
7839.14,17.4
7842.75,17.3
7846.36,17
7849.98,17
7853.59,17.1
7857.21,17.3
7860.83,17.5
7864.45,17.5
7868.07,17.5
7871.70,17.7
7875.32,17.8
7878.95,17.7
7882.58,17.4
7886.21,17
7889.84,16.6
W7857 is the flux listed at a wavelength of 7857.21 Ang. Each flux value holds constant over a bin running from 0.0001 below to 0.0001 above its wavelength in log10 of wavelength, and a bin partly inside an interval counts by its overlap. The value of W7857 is 17.3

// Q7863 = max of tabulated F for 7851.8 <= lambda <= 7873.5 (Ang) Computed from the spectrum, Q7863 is 17.7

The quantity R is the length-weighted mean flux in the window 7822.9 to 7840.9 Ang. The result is 17.6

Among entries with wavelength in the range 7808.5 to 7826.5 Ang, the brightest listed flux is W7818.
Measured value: 17.6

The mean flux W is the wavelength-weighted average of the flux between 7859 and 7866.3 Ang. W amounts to 17.5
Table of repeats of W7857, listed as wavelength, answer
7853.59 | 17.1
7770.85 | 16.9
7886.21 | 17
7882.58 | 17.4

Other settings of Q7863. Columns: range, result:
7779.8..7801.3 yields 16.5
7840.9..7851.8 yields 17.3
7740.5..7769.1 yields 17.8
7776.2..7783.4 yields 16.6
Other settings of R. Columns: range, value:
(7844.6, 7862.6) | 17.2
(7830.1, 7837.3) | 17.6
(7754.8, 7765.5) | 17.6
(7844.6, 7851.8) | 17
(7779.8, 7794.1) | 16.4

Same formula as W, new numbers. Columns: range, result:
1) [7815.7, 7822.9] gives 17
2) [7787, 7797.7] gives 16.4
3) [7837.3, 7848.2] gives 17.2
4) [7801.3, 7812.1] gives 16.6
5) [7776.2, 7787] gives 16.5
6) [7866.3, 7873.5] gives 17.6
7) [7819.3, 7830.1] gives 17.5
